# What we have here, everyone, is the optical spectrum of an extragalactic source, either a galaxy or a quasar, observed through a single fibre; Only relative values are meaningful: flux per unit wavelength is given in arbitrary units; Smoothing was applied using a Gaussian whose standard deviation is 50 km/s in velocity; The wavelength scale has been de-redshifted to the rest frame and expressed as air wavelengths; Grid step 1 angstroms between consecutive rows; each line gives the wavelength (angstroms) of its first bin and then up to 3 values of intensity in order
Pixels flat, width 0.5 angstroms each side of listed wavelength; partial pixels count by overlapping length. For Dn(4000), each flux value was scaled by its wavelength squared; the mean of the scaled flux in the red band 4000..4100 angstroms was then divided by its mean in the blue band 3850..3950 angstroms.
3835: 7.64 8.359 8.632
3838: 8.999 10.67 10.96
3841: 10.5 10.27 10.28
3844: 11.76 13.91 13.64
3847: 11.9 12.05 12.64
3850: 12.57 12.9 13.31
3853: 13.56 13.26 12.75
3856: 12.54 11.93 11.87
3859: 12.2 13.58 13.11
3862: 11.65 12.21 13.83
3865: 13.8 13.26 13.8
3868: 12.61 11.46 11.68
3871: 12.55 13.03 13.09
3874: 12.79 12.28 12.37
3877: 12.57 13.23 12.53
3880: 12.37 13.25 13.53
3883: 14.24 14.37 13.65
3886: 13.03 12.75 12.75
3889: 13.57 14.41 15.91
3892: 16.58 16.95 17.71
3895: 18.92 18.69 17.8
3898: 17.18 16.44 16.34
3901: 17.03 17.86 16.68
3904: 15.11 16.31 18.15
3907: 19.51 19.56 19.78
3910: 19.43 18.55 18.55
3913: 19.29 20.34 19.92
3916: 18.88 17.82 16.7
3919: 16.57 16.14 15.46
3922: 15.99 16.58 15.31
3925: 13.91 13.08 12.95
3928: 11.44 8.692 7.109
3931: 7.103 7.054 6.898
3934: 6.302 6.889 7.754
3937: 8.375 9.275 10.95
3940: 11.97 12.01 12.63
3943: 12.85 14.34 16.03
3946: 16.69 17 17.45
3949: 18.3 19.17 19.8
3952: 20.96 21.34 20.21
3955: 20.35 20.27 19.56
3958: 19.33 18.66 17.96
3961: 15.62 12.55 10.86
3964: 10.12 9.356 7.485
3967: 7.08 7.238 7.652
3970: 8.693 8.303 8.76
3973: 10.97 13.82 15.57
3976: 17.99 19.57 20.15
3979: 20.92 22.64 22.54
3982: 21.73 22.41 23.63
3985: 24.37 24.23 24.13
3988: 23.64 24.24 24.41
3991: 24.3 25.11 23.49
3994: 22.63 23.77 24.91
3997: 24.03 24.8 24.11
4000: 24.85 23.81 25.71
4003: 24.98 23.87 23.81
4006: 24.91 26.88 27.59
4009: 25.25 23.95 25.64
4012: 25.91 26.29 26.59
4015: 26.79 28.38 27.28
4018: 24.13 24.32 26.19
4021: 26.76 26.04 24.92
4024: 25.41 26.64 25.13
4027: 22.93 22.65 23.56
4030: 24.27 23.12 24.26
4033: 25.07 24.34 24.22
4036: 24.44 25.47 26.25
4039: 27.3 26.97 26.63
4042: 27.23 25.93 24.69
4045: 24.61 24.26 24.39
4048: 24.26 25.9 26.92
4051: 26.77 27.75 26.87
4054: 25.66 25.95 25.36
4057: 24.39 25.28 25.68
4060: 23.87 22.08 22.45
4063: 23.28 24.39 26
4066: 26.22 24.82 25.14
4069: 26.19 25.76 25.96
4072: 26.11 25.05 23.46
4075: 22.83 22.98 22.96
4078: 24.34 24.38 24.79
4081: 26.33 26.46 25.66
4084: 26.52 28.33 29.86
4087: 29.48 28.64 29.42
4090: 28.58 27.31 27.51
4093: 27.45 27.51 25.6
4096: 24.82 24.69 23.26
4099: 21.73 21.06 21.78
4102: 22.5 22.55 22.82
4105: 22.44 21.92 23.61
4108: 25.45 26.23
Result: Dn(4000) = 1.94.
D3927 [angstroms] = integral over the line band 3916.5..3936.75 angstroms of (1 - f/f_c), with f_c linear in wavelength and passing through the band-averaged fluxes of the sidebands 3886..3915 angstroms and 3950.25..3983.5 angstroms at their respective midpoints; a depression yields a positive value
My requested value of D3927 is 5.75 angstroms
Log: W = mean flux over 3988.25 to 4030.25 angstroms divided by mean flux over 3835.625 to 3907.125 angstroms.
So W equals 1.8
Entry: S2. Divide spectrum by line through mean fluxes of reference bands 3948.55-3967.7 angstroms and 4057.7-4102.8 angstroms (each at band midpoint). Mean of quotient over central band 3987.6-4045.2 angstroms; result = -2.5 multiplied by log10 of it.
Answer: -0.22 mag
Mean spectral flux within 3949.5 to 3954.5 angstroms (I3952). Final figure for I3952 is 20.3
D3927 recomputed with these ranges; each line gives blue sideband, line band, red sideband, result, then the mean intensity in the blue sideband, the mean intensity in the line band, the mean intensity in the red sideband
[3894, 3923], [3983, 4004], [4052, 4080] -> -2.57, 17.8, 24.2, 24.8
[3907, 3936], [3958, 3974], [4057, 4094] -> 5.91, 14.5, 11.1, 25.7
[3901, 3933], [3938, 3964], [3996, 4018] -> 4.02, 15.7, 16.4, 25.5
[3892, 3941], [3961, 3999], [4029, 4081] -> 3.22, 14.9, 18.1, 25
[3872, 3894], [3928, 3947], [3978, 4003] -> 8.58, 13.7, 10.4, 23.7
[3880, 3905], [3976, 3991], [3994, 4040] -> -0.05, 15.6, 22.7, 25.1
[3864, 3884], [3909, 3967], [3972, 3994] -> 9.80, 12.9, 14.6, 21.2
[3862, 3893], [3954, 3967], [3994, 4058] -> 3.17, 13.3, 15.1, 25.3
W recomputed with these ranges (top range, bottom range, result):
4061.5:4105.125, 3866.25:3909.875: 1.68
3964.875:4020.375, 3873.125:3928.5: 1.35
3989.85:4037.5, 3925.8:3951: 2.11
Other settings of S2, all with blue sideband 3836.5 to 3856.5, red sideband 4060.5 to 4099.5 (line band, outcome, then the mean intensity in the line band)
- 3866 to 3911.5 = -0.05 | 15.1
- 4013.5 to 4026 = -0.18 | 26.1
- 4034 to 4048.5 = -0.09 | 25.4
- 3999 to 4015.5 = -0.19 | 25.4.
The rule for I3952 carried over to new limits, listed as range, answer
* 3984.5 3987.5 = 24.2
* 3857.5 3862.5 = 12.5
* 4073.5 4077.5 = 23.1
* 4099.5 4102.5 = 21.8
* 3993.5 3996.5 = 23.8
